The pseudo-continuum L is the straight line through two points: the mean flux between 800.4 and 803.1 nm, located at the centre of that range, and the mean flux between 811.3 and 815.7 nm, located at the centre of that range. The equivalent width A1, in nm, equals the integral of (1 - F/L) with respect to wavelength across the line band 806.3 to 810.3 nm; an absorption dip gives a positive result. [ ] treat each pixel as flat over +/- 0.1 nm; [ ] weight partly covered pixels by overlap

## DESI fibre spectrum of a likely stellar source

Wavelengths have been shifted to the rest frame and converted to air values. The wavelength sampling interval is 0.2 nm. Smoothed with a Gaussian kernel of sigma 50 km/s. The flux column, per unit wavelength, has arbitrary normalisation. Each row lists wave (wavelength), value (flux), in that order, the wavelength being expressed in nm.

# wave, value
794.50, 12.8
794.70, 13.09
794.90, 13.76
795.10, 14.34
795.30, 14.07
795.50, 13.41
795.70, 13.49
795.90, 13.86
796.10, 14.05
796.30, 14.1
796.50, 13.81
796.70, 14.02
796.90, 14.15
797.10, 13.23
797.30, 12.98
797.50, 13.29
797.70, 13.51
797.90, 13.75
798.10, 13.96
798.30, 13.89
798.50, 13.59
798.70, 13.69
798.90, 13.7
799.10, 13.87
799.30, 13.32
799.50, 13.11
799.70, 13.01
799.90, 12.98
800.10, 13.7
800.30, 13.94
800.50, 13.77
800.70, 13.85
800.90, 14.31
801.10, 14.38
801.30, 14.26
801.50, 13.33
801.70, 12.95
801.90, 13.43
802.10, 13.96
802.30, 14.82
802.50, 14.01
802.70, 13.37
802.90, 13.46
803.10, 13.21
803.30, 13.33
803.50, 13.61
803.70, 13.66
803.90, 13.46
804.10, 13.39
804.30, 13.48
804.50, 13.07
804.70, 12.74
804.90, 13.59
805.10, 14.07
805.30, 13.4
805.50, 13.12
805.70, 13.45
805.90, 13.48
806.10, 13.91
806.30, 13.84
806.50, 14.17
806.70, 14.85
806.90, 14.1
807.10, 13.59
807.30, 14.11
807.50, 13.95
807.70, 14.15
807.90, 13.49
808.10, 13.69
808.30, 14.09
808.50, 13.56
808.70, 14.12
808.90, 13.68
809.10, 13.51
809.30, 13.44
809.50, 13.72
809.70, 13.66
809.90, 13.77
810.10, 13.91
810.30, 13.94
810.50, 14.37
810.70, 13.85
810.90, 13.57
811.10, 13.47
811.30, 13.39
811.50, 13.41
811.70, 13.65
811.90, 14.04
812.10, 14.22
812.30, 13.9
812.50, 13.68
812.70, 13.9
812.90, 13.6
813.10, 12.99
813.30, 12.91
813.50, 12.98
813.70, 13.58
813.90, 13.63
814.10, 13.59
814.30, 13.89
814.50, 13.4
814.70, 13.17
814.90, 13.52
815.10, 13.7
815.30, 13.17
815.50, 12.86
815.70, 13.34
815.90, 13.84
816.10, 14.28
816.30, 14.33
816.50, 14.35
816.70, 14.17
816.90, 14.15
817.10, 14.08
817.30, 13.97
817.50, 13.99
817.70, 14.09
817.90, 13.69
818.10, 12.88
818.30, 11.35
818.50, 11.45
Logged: -0.07 nm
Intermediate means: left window 13.8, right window 13.5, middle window 13.9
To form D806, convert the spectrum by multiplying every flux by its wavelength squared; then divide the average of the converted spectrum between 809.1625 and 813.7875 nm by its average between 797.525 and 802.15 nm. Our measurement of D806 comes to 1.0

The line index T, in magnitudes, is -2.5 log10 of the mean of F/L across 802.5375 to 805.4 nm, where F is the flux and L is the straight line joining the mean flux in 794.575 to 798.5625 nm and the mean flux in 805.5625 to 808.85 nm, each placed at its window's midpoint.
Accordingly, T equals 0.03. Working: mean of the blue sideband 13.7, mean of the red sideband 13.9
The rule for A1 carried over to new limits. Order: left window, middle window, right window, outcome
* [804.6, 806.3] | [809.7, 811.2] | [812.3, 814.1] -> -0.04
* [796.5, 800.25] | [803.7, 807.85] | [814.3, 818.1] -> -0.02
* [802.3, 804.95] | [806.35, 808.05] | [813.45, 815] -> -0.07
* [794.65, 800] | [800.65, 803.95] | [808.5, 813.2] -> -0.02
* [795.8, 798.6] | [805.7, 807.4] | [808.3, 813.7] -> -0.04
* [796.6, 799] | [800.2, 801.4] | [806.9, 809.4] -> -0.03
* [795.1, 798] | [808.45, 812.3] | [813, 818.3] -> -0.04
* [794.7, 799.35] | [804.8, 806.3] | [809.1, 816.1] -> 0.01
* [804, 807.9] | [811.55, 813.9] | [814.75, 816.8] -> 0.02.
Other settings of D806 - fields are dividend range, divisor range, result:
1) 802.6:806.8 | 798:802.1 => 1.00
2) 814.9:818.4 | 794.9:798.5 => 1.04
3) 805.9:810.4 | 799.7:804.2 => 1.03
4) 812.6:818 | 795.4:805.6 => 1.04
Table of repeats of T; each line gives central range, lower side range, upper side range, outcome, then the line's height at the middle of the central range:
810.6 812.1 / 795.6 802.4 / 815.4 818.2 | 0.01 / 13.8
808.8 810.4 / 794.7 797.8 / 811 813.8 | -0.01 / 13.6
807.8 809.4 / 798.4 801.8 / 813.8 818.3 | 0.00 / 13.7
